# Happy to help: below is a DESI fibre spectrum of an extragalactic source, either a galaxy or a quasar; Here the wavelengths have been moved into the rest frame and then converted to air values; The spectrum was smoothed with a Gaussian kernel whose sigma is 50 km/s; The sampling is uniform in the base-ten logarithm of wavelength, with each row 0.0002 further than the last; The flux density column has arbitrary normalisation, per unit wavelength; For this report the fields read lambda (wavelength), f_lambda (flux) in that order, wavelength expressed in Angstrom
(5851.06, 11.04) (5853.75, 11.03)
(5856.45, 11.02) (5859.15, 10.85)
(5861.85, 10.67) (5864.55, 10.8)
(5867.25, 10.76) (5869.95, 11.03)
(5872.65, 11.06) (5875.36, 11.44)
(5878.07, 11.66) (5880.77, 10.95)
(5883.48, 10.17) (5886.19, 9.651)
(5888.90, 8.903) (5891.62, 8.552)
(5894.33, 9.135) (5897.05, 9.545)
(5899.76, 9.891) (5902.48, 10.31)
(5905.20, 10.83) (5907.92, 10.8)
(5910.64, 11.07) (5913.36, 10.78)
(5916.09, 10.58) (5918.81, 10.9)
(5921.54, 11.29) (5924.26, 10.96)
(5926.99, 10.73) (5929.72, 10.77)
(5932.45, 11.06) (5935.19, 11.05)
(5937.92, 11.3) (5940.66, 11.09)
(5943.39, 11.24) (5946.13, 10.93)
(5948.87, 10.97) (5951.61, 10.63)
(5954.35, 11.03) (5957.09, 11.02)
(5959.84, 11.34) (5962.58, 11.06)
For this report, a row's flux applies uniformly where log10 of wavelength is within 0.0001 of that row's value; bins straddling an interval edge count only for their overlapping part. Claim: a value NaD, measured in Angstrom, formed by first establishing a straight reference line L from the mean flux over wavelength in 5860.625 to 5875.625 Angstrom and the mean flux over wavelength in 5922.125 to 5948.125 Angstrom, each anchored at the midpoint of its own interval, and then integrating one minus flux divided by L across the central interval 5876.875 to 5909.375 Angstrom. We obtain 2.8 Angstrom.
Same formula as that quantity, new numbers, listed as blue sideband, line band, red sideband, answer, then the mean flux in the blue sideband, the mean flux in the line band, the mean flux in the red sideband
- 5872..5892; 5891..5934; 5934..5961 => 0.8 Angstrom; 10.4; 10.5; 11.1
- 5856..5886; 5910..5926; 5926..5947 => 0.1 Angstrom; 10.9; 10.9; 11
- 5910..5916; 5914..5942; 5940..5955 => -0.2 Angstrom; 10.8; 11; 11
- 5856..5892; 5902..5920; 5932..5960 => 0.1 Angstrom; 10.6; 10.8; 11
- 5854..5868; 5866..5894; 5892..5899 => -1.0 Angstrom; 10.8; 10.4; 9.28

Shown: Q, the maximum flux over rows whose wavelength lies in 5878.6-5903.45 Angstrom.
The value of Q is 10.95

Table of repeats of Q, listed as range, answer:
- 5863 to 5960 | 11.66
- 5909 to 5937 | 11.29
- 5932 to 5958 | 11.3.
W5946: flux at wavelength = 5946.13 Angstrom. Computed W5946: 10.93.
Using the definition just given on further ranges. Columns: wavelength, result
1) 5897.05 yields 9.545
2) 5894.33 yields 9.135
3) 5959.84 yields 11.34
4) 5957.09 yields 11.02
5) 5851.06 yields 11.04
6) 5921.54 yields 11.29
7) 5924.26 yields 10.96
